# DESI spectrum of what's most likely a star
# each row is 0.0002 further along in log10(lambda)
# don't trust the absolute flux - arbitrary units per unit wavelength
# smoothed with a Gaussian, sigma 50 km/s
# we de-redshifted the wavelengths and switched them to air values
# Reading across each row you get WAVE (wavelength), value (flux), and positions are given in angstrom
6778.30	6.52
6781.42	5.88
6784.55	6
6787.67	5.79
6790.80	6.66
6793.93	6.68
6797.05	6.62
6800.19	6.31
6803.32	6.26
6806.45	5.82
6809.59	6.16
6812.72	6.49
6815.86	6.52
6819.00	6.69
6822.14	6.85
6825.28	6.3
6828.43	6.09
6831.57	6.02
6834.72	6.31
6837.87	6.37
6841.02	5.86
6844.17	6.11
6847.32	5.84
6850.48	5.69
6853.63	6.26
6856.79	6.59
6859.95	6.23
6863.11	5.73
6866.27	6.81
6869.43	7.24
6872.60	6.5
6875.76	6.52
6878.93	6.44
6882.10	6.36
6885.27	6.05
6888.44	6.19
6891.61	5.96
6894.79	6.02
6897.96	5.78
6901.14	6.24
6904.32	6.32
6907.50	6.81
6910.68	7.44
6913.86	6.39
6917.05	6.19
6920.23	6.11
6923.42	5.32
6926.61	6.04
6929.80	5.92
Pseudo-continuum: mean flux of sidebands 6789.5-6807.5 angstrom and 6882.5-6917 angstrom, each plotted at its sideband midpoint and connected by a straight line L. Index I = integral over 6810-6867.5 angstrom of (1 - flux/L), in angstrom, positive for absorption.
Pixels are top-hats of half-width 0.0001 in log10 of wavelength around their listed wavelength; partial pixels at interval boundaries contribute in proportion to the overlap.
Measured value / 1.0 angstrom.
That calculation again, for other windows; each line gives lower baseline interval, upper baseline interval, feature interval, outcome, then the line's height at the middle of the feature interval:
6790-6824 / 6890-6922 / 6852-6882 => -0.5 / 6.37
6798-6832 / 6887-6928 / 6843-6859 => 0.5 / 6.29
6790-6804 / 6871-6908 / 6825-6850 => 1.2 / 6.4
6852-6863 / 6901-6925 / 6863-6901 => -0.1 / 6.31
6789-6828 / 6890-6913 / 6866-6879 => -0.7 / 6.39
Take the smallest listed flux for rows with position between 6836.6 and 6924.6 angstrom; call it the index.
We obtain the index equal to 5.32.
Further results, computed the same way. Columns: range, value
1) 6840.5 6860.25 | 5.69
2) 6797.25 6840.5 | 5.82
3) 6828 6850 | 5.84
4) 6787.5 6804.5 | 5.79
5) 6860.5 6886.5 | 5.73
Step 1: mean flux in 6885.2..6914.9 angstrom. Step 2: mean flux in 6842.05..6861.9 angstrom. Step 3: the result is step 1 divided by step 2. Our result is 1.04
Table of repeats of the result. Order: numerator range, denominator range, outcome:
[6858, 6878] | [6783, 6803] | 1.03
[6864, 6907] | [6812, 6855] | 1.02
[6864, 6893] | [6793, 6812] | 1.02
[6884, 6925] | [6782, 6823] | 0.98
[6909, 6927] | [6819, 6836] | 0.99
